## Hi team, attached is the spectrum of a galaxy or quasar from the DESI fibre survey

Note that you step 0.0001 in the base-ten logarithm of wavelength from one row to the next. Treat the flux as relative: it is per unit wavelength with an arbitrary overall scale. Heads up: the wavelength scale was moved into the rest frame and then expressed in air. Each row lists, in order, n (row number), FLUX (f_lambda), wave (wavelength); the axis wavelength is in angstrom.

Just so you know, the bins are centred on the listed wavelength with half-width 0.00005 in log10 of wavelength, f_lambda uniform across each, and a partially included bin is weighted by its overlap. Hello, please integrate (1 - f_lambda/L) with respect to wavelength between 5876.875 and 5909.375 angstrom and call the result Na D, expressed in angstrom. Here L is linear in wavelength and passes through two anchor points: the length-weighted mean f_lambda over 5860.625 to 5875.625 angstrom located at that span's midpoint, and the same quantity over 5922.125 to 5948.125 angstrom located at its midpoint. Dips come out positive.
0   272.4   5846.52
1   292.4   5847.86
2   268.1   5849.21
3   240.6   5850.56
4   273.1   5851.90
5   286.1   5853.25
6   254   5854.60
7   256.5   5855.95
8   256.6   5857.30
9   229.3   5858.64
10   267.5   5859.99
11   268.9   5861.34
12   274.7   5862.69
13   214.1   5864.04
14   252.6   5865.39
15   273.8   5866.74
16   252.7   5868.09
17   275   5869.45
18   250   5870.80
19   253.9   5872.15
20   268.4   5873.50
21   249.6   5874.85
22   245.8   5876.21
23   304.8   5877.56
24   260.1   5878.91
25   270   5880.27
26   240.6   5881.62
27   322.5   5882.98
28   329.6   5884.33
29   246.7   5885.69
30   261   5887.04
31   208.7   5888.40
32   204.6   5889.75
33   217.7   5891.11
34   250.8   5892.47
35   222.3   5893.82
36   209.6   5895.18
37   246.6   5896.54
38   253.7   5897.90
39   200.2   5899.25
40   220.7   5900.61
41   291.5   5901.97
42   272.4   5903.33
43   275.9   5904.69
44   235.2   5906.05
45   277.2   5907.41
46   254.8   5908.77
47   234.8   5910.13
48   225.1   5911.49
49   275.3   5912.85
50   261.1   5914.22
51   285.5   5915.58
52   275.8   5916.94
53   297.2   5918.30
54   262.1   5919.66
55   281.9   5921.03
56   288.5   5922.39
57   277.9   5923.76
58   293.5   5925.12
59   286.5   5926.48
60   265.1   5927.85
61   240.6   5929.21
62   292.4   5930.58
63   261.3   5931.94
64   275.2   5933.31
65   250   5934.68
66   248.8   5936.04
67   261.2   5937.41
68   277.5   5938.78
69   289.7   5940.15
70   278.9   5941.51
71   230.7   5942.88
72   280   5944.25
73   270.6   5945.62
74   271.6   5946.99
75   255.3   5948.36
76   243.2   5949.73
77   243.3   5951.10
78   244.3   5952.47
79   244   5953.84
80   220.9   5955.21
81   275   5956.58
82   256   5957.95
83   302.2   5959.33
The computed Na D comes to 1.1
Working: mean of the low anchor 257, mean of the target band 253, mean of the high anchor 270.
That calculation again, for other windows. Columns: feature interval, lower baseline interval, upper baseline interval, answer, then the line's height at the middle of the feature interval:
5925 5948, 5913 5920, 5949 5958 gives -0.7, 260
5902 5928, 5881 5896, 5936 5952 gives -1.6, 254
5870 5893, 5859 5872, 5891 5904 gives -0.9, 249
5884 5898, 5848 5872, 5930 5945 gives 1.3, 262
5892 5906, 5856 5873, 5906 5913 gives 0.4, 251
